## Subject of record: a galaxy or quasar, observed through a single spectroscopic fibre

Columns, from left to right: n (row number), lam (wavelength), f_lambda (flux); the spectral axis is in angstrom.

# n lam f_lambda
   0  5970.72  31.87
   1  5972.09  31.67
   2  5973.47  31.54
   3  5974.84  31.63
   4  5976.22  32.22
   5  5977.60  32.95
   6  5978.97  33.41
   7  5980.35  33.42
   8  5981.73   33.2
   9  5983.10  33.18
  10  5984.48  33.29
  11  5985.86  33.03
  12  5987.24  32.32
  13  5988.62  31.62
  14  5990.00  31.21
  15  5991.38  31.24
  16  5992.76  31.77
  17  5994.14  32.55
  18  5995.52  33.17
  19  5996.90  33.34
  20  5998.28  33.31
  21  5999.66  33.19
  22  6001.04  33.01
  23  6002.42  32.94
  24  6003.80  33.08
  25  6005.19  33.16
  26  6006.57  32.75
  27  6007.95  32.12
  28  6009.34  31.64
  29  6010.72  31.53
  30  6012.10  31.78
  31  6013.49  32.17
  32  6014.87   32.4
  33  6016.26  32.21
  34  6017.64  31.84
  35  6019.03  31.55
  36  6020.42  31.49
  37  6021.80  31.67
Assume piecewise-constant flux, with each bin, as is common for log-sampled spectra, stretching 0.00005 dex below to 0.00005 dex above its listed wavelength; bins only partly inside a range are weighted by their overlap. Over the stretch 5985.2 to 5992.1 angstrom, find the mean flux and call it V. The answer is 31.9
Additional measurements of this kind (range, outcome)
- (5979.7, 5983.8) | 33.3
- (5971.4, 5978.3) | 32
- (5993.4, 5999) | 33.1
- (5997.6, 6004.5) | 33.1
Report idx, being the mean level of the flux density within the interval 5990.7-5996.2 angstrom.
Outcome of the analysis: 32.2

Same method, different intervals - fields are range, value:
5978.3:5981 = 33.4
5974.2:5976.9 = 31.9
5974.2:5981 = 32.7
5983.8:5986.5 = 33.1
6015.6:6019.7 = 31.9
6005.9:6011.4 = 32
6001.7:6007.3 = 33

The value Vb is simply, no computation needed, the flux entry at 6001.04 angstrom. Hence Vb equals 33.01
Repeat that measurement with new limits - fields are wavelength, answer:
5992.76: 31.77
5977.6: 32.95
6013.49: 32.17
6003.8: 33.08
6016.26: 32.21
